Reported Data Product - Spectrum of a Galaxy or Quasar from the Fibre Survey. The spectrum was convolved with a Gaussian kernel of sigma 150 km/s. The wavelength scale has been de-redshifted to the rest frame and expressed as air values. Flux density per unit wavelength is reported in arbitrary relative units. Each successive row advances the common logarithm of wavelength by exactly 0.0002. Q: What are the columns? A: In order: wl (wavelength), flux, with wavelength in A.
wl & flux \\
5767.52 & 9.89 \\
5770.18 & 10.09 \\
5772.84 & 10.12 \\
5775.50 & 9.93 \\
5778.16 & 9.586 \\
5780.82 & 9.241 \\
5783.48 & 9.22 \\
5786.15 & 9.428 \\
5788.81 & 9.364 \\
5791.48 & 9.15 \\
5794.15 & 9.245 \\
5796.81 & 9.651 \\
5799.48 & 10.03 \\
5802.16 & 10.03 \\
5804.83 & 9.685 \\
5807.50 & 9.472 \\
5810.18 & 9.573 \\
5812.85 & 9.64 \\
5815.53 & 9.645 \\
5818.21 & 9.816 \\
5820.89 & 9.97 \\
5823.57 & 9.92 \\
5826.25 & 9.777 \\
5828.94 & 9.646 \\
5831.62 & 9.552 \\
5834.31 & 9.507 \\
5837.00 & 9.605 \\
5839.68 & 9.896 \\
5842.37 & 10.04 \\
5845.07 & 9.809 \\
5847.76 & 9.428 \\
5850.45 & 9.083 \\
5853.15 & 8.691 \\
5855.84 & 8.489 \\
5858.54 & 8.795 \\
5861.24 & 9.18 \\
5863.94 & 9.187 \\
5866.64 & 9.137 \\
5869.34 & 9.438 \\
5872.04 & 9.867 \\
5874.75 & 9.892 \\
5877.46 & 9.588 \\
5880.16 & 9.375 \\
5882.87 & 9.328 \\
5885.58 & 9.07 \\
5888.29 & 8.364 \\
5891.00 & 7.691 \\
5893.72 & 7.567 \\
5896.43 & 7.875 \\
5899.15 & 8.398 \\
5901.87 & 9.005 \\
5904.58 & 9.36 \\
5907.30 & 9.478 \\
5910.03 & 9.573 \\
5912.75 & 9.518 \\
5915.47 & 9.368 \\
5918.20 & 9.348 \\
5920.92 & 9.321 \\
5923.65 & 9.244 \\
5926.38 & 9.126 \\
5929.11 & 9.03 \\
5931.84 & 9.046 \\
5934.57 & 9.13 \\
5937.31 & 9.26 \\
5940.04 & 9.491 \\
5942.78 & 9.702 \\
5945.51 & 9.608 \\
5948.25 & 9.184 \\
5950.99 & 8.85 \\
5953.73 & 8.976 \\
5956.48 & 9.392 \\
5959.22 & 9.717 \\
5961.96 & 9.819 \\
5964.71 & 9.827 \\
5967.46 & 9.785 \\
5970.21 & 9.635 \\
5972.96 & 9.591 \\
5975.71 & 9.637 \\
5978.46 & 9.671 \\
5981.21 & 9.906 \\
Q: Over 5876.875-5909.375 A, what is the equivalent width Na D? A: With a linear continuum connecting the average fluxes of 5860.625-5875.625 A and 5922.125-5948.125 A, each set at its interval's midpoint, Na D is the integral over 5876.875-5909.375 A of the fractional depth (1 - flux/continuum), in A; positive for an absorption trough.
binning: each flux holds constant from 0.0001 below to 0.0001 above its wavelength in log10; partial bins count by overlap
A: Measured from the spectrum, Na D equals 2.2 A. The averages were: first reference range 9.45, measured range 8.76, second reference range 9.29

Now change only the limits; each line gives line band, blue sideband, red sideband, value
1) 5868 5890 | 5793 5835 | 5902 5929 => 0.3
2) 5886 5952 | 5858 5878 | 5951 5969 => 3.1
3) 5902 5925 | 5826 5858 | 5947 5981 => 0.3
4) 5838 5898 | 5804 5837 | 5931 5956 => 2.8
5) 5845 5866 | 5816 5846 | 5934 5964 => 1.4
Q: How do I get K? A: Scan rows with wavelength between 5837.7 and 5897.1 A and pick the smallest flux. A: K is 7.567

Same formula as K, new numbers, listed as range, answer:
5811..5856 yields 8.489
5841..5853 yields 9.083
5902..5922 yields 9.321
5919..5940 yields 9.03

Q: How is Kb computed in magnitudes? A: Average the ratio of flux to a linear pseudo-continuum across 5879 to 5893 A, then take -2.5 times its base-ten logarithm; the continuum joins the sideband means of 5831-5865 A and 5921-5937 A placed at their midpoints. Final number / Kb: 0.07 mag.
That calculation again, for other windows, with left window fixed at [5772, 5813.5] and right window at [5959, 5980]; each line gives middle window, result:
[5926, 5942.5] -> 0.054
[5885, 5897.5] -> 0.196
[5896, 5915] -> 0.065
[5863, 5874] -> 0.022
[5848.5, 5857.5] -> 0.097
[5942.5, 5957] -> 0.052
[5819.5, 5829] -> -0.028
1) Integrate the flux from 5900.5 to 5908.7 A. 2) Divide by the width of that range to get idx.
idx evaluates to 9.28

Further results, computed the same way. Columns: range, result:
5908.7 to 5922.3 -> 9.43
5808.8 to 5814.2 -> 9.6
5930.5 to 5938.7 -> 9.15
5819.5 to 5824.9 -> 9.95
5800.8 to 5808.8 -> 9.73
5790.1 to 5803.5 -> 9.62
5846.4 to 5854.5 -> 9.08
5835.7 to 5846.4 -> 9.84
